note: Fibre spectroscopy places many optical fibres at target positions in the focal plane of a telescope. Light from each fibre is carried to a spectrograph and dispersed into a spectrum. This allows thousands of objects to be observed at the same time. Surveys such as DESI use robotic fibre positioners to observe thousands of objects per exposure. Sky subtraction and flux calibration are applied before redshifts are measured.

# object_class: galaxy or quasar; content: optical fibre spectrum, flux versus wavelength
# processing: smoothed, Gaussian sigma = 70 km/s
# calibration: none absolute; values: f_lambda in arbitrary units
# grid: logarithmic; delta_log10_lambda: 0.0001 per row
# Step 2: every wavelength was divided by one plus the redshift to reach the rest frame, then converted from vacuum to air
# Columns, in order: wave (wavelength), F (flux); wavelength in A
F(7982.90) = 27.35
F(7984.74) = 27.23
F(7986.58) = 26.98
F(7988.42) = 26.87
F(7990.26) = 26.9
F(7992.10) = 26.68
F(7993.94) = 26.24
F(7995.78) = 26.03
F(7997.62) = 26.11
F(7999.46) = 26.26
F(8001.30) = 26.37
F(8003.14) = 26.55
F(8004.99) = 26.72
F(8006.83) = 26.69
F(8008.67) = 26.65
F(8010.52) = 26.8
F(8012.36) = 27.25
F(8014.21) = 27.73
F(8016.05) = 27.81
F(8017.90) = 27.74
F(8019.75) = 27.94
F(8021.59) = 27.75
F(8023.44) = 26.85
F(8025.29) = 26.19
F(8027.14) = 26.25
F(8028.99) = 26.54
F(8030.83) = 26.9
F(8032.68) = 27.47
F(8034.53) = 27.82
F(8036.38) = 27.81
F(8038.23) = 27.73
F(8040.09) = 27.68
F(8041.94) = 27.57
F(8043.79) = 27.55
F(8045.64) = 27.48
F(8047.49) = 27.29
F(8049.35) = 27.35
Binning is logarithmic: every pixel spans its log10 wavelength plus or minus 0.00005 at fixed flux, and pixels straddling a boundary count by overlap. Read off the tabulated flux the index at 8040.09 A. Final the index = 27.68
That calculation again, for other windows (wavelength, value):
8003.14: 26.55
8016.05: 27.81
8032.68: 27.47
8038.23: 27.73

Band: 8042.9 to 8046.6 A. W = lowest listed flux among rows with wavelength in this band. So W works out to 27.48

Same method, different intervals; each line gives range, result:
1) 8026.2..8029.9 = 26.25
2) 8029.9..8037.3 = 26.9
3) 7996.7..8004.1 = 26.11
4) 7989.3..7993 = 26.68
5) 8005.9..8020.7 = 26.65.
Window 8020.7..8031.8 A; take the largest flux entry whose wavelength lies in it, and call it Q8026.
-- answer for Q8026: 27.75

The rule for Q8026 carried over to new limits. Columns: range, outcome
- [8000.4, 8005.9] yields 26.72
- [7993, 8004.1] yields 26.55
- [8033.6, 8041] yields 27.82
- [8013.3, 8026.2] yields 27.94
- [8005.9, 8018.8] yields 27.81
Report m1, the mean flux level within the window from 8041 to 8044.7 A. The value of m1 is 27.6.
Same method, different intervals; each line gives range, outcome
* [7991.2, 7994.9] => 26.5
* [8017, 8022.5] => 27.8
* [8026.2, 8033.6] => 26.8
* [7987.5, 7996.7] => 26.5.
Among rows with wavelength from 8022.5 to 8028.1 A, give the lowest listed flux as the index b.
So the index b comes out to 26.19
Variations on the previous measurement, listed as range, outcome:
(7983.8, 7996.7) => 26.03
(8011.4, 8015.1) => 27.25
